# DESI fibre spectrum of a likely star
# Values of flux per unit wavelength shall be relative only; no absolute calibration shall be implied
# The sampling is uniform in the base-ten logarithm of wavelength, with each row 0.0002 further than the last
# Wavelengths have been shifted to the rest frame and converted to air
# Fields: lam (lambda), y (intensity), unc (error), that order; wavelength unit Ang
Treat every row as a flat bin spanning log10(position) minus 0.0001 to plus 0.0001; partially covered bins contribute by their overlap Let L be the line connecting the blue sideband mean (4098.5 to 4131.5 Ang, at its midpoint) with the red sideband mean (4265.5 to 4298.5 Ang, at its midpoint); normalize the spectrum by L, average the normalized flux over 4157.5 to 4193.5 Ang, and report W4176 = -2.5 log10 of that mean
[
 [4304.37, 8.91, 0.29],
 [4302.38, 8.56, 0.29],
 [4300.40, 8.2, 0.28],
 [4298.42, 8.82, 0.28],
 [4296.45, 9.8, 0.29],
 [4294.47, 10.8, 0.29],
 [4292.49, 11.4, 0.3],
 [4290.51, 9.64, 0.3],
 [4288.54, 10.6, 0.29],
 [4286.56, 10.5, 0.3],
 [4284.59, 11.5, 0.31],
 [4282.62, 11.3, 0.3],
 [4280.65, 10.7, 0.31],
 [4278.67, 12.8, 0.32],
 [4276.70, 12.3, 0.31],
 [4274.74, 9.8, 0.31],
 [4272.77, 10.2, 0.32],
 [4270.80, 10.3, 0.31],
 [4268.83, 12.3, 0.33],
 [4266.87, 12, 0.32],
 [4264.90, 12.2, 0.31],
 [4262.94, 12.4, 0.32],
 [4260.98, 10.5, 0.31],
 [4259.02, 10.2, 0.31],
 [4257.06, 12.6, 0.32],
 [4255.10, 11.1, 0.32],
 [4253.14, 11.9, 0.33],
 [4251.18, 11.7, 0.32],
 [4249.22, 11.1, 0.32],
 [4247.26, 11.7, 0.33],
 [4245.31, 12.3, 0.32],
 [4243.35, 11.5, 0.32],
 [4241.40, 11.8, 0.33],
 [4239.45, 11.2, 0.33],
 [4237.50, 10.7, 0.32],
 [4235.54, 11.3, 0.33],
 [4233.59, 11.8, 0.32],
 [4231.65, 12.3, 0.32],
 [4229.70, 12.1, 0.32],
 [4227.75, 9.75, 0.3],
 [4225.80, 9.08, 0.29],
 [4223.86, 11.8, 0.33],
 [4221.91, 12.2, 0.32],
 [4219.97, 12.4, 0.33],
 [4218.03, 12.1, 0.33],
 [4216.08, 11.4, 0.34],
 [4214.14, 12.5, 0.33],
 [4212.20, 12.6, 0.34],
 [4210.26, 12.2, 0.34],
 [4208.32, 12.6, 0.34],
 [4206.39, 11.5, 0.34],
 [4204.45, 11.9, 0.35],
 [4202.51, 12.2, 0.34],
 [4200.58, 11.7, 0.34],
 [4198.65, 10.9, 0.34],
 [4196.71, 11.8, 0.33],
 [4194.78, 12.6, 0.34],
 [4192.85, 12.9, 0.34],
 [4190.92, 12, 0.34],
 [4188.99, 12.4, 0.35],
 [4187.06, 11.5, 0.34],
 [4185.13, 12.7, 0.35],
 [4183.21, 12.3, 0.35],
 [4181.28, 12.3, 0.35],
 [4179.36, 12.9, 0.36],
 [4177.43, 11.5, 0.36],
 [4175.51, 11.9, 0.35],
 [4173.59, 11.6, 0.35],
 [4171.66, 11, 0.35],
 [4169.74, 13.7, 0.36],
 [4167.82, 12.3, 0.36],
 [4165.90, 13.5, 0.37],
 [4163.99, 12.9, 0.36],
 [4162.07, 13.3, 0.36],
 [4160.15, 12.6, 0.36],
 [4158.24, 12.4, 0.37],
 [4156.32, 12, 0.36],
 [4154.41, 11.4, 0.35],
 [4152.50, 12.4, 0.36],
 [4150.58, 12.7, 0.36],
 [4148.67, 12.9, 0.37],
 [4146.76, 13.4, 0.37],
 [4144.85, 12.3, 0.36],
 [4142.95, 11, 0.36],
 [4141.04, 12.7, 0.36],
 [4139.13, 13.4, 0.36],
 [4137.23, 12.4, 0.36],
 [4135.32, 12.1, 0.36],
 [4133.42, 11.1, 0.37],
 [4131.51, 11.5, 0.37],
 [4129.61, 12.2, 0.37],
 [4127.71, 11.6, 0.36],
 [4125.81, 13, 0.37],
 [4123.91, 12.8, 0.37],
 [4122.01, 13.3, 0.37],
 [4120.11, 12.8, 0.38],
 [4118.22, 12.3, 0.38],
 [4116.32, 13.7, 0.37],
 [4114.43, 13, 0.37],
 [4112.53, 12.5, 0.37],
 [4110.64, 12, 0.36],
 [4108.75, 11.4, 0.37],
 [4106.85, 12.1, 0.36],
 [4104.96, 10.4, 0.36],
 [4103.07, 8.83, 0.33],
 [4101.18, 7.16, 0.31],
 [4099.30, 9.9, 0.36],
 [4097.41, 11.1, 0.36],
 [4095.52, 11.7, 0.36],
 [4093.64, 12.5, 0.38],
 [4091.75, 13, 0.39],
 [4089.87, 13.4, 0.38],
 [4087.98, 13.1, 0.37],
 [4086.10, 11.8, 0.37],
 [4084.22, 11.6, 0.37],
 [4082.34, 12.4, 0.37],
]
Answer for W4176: -0.09 mag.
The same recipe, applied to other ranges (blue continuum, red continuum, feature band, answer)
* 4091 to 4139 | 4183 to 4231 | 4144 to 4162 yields -0.059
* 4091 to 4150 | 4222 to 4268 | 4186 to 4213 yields -0.039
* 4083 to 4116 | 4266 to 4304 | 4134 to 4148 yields -0.102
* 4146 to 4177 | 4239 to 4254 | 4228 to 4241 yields 0.028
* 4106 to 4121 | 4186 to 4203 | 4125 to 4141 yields 0.016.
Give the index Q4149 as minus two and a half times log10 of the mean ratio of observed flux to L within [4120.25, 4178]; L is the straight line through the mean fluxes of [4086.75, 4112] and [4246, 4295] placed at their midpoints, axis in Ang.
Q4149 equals -0.10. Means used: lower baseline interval 11.3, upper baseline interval 11.3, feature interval 12.4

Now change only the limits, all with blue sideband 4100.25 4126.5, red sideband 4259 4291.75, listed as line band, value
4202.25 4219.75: -0.06 mag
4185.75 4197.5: -0.07 mag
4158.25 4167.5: -0.12 mag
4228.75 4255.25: -0.03 mag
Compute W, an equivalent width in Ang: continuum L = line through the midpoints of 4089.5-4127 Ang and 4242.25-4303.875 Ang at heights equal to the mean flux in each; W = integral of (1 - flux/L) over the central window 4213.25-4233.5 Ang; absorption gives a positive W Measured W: -0.6 Ang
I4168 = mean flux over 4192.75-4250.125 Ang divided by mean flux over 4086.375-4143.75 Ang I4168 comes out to 1.0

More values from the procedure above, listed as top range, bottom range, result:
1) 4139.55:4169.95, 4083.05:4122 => 1.07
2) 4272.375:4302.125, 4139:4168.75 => 0.84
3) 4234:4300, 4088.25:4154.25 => 0.93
